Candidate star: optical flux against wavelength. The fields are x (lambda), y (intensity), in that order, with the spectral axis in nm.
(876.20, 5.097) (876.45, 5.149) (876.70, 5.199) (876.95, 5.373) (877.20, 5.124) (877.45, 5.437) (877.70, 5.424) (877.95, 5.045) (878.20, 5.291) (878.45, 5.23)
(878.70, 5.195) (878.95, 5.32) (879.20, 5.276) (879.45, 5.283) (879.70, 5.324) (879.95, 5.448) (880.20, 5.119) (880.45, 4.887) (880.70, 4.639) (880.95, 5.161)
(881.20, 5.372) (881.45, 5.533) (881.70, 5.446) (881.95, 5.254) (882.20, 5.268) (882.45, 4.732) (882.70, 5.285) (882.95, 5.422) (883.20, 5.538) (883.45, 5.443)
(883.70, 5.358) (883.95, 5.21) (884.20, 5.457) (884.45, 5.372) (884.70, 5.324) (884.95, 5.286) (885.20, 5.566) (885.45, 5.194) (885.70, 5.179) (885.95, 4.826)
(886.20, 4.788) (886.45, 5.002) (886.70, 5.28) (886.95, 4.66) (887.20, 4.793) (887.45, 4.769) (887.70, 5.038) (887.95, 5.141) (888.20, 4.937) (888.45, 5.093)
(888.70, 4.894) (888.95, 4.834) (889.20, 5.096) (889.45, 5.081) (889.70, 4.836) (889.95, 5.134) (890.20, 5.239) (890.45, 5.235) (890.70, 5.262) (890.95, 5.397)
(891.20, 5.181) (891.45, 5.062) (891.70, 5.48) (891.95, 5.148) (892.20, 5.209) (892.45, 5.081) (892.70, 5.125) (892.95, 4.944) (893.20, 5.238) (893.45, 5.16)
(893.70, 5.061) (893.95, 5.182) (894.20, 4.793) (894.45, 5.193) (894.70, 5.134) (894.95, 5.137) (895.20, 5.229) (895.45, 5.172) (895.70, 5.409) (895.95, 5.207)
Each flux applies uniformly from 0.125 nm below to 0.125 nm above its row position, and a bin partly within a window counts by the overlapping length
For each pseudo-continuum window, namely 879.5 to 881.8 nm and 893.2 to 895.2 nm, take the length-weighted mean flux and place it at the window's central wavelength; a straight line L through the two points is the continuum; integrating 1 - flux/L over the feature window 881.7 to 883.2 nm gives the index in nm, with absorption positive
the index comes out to -0.01 nm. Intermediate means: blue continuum 5.21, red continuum 5.11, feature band 5.24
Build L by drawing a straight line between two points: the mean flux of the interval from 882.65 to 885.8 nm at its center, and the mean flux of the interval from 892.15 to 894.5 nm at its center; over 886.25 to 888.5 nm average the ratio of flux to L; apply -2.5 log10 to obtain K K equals 0.07 mag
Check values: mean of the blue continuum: 5.36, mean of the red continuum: 5.09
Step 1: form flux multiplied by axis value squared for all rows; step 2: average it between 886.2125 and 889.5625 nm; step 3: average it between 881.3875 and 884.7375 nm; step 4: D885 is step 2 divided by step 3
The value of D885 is 0.94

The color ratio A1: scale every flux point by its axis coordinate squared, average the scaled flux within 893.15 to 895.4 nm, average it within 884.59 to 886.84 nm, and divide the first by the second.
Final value 1.0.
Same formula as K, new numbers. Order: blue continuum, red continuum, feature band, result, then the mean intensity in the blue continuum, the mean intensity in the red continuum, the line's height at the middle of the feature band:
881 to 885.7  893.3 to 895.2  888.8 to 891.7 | 0.011 mag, 5.33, 5.11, 5.19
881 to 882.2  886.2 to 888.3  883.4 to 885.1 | -0.037 mag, 5.37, 4.94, 5.17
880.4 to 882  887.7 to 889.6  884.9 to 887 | -0.004 mag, 5.2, 5.01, 5.08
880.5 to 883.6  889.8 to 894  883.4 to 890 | 0.027 mag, 5.25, 5.18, 5.22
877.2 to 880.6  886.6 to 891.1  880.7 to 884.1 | -0.024 mag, 5.24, 5.04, 5.17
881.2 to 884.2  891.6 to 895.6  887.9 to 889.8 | 0.050 mag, 5.33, 5.14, 5.22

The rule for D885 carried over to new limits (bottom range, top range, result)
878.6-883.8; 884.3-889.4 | 0.97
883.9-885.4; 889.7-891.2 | 0.98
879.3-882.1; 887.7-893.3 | 1.00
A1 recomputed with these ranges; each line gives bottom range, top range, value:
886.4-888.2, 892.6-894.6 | 1.04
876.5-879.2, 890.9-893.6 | 1.02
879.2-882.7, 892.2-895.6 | 1.01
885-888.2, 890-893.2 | 1.05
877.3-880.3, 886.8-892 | 0.98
